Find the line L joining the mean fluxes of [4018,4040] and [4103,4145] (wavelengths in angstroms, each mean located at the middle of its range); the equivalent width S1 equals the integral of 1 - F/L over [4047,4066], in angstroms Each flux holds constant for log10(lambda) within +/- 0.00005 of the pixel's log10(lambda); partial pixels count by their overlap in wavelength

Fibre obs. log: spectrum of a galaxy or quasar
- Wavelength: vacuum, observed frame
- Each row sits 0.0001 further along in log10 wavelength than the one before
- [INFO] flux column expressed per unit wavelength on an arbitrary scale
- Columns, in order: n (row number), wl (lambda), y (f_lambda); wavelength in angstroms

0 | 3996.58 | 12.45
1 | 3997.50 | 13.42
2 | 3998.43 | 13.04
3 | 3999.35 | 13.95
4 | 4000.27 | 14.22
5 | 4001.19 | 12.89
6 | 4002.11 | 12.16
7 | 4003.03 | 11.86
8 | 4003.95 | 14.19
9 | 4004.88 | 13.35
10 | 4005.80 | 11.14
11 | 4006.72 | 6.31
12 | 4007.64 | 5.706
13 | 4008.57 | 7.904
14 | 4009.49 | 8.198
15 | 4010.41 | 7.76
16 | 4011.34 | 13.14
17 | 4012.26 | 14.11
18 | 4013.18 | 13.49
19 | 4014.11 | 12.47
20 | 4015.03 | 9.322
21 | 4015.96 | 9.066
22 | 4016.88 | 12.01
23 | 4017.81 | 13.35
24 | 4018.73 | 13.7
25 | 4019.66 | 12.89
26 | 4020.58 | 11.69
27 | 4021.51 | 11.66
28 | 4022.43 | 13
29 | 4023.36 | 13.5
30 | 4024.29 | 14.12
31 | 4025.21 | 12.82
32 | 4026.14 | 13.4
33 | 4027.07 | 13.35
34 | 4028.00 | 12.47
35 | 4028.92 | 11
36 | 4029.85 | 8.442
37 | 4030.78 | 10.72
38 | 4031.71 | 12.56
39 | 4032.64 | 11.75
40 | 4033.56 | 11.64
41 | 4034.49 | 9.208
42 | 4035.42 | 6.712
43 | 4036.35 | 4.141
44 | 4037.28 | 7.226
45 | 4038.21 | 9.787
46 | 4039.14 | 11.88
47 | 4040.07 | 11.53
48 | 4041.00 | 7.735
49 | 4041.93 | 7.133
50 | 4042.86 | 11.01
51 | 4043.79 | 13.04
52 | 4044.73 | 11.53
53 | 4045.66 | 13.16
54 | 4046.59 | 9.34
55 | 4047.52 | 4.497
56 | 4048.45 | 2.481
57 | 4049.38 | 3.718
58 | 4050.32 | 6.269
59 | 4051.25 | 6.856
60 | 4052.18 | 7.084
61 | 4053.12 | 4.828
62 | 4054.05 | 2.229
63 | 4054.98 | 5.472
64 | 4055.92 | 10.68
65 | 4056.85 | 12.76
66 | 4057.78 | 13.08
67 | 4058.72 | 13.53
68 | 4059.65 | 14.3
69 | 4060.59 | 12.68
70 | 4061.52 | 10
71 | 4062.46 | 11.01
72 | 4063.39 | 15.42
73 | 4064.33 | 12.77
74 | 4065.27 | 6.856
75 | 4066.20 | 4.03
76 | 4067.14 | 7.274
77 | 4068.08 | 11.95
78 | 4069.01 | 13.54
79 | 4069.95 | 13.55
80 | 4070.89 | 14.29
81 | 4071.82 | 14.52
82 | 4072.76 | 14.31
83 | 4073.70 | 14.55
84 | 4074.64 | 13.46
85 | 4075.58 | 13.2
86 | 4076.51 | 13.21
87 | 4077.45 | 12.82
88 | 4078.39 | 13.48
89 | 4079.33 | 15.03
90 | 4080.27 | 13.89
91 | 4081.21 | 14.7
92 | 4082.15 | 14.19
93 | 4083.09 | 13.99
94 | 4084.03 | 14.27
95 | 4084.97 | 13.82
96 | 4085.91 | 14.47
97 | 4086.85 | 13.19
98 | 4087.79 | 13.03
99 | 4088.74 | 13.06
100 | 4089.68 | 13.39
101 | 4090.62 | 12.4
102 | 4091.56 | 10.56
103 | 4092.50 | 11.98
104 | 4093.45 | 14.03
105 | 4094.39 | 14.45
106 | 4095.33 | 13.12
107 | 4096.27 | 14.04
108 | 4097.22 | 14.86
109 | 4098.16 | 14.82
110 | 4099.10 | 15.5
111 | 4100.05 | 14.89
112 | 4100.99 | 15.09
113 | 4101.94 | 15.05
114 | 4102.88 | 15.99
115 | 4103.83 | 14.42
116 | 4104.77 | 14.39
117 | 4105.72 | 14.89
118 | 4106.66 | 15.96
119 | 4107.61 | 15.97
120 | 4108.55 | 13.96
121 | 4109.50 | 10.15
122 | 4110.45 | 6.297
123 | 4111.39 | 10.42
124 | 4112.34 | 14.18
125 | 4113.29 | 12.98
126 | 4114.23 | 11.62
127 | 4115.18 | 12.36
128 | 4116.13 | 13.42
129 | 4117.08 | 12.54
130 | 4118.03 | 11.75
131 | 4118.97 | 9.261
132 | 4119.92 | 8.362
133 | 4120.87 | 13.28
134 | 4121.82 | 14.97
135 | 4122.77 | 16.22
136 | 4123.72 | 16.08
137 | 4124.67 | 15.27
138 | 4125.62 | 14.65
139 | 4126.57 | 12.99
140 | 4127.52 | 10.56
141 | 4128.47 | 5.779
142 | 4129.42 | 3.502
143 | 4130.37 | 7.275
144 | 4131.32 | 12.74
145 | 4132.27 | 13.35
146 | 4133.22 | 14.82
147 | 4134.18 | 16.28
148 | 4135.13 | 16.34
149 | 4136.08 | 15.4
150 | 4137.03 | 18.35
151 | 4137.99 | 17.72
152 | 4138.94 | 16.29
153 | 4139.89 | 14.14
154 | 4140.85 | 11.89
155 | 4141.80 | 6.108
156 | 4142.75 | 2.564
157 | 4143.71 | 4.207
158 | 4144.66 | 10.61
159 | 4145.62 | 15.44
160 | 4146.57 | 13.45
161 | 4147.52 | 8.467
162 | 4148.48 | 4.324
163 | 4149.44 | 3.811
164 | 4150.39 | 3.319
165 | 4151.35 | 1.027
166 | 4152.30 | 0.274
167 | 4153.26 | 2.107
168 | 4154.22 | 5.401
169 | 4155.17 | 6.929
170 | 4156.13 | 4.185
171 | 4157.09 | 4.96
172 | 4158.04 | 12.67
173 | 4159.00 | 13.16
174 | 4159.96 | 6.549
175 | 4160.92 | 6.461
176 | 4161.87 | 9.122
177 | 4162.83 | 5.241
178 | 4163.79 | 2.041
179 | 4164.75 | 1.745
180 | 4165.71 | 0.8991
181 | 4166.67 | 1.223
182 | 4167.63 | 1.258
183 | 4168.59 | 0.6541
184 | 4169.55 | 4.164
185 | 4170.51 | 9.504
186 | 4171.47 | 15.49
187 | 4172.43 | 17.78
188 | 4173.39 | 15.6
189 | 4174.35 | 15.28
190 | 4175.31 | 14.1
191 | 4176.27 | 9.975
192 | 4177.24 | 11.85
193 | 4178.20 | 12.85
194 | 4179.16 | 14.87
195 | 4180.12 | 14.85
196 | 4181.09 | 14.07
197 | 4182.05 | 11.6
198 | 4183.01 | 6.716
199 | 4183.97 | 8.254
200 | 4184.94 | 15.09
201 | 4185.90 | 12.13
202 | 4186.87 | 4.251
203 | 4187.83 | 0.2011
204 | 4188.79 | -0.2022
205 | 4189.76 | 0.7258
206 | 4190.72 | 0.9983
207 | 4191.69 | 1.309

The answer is 4.64 angstroms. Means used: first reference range 11.2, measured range 8.77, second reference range 12.4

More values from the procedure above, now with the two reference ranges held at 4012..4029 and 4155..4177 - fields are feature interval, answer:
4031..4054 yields 6.6 angstroms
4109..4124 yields -4.2 angstroms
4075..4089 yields -4.3 angstroms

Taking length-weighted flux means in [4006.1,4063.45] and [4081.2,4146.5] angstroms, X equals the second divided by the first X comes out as 1.28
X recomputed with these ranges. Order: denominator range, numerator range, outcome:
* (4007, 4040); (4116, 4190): 0.87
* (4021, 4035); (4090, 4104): 1.18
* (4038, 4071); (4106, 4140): 1.35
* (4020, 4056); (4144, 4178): 0.78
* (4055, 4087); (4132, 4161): 0.74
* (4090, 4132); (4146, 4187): 0.64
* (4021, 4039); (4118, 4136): 1.13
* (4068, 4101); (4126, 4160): 0.68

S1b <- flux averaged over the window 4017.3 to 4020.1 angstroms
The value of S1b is 13.3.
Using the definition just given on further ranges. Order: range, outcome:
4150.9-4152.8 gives 0.66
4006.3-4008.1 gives 6.01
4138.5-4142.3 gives 12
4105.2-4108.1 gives 15.6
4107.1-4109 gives 15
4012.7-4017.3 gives 11.3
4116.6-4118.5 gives 12.1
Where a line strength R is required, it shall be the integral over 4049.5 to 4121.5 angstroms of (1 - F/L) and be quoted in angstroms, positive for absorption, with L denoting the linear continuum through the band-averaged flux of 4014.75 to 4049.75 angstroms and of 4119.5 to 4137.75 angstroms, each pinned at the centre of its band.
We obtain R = -2.6 angstroms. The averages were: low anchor 10.5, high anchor 13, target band 12.3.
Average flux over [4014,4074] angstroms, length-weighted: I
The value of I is 10.5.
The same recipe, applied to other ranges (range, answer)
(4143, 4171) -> 5.6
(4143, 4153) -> 6.3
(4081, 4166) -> 11.2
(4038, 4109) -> 12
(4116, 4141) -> 13.1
